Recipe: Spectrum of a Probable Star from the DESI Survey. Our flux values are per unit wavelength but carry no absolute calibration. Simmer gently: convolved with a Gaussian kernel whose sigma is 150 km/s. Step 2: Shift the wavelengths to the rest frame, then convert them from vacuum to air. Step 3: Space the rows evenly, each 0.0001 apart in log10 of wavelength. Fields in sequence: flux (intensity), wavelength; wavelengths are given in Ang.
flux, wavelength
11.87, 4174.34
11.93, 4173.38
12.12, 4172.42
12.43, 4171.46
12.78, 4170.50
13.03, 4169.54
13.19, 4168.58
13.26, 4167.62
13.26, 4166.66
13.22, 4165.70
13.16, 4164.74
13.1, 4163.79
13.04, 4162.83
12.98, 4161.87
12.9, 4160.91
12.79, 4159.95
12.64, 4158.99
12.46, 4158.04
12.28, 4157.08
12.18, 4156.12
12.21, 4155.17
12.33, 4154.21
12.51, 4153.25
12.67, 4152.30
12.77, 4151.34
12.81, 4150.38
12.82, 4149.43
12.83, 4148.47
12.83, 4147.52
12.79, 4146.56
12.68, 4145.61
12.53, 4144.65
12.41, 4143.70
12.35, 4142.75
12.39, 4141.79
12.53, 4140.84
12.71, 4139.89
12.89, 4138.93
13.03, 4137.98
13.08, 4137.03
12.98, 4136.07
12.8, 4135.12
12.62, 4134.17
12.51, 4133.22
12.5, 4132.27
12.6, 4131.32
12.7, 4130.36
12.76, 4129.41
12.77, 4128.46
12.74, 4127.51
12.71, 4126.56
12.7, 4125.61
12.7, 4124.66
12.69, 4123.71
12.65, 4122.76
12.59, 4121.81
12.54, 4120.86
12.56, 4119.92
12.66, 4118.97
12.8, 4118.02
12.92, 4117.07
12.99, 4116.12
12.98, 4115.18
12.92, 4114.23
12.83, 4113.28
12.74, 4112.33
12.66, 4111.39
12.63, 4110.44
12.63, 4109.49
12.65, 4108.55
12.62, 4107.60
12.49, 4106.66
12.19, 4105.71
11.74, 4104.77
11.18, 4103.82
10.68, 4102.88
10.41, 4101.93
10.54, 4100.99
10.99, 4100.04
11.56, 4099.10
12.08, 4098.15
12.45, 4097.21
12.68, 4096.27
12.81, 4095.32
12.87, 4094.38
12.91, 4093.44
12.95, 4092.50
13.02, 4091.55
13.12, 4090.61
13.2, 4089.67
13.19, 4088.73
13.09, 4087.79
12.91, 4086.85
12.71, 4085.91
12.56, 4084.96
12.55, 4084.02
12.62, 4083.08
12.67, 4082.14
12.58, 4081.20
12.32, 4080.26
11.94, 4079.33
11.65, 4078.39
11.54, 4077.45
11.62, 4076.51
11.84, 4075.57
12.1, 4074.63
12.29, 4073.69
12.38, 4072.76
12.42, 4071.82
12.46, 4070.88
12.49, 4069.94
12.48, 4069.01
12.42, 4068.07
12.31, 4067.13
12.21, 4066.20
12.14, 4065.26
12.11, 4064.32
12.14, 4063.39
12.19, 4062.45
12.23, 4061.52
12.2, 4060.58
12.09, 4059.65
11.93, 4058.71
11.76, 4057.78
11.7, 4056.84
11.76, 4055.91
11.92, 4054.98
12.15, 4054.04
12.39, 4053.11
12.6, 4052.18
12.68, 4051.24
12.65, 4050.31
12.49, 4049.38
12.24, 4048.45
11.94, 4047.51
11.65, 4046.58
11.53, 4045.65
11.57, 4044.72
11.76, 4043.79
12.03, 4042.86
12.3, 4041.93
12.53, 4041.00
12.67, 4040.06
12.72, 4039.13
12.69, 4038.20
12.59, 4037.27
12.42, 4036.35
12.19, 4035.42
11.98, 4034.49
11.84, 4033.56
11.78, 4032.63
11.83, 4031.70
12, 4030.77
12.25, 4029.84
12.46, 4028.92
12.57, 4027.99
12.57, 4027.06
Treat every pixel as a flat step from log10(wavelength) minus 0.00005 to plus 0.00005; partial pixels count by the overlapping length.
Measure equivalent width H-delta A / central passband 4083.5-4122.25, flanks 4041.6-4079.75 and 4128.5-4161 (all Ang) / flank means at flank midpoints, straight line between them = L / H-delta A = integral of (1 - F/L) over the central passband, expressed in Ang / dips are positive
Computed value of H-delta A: -0.3 Ang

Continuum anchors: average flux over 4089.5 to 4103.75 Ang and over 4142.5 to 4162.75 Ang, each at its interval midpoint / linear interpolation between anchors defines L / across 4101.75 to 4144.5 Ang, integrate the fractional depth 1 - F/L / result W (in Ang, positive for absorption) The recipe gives -0.7 Ang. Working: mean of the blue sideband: 12.1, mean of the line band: 12.6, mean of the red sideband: 12.6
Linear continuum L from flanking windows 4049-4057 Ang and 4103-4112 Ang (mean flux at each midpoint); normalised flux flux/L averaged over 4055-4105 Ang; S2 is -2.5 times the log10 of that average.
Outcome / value 0.007 mag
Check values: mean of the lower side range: 12.3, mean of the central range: 12.2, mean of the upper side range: 12.3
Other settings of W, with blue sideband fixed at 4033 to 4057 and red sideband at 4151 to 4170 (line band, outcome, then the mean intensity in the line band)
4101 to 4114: 0.5 Ang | 12.1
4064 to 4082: 0.2 Ang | 12.2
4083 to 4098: -0.5 Ang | 12.8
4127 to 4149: 0.0 Ang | 12.7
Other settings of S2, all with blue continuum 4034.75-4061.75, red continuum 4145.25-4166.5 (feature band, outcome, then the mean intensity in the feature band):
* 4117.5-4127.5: -0.01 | 12.7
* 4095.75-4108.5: 0.07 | 11.7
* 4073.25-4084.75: 0.02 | 12.2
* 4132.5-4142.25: -0.01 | 12.8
